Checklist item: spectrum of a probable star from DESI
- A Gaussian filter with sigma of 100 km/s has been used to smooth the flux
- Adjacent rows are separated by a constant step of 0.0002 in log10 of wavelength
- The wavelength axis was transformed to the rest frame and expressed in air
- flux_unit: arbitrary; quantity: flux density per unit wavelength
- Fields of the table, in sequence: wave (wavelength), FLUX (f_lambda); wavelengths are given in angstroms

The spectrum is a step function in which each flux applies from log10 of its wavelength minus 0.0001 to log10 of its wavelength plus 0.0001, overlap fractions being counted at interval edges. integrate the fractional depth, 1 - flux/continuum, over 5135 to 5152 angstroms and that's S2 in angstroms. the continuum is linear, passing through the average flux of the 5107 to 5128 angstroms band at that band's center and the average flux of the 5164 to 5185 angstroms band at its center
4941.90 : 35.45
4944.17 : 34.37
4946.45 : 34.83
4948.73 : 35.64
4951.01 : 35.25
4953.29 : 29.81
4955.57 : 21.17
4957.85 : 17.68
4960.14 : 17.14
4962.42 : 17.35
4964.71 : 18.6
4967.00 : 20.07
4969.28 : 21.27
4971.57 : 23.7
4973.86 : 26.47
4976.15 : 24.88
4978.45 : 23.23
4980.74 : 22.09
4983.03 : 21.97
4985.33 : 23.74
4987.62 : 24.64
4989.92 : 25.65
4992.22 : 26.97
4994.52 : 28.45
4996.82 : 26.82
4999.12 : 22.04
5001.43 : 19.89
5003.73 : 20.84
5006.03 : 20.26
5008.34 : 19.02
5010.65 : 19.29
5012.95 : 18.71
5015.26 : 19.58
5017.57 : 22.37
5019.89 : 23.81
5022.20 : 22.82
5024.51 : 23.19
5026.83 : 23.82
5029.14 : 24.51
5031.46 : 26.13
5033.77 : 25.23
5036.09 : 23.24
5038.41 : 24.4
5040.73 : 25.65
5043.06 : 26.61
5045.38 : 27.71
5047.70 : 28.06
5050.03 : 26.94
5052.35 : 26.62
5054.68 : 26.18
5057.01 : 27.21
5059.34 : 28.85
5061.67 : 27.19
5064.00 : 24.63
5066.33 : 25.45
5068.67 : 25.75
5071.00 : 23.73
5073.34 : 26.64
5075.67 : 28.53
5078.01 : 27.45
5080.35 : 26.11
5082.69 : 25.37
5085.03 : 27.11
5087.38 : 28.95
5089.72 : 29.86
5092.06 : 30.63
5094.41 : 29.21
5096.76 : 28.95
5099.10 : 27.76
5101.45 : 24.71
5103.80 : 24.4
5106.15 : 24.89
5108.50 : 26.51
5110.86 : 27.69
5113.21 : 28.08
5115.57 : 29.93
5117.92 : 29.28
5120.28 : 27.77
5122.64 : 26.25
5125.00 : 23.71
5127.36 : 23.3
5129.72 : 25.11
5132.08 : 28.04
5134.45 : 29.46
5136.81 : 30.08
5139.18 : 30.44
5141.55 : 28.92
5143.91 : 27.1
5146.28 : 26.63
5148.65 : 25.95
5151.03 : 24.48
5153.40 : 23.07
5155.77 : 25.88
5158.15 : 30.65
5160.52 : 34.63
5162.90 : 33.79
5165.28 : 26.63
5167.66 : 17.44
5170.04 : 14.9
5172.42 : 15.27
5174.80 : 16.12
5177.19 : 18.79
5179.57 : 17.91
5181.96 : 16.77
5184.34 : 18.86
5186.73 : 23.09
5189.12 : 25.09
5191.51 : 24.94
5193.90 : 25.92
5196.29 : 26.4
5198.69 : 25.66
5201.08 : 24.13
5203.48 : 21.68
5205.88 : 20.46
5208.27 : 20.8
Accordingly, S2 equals -3.5 angstroms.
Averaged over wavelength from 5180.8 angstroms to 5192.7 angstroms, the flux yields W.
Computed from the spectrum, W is 21.8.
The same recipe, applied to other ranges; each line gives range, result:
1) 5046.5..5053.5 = 27.2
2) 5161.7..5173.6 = 21.6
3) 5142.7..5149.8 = 26.6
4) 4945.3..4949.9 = 35.2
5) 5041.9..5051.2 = 27.4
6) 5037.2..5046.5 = 26.1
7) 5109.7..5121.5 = 28.5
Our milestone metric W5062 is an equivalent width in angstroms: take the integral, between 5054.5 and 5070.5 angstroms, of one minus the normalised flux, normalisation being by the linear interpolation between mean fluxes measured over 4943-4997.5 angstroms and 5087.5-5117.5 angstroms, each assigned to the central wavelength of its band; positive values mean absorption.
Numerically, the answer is 0.4 angstroms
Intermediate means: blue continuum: 25.1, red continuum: 27.8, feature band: 26.4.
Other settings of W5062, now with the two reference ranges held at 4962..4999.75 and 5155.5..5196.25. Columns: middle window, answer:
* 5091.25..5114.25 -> -4.1 angstroms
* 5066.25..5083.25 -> -2.2 angstroms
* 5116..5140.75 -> -4.8 angstroms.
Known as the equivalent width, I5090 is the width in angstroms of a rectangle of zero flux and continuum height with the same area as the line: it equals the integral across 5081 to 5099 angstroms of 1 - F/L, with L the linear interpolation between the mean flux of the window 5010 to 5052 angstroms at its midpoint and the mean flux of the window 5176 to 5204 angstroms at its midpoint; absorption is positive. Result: -3.80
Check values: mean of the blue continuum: 24.1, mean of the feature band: 28.5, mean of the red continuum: 22.5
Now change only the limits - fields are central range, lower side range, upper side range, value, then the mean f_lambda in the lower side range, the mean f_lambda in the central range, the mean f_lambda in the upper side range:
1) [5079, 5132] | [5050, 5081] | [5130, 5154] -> -0.2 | 26.5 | 27.1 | 27.4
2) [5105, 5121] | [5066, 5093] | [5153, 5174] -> -1.0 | 27.2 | 27.7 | 24.6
